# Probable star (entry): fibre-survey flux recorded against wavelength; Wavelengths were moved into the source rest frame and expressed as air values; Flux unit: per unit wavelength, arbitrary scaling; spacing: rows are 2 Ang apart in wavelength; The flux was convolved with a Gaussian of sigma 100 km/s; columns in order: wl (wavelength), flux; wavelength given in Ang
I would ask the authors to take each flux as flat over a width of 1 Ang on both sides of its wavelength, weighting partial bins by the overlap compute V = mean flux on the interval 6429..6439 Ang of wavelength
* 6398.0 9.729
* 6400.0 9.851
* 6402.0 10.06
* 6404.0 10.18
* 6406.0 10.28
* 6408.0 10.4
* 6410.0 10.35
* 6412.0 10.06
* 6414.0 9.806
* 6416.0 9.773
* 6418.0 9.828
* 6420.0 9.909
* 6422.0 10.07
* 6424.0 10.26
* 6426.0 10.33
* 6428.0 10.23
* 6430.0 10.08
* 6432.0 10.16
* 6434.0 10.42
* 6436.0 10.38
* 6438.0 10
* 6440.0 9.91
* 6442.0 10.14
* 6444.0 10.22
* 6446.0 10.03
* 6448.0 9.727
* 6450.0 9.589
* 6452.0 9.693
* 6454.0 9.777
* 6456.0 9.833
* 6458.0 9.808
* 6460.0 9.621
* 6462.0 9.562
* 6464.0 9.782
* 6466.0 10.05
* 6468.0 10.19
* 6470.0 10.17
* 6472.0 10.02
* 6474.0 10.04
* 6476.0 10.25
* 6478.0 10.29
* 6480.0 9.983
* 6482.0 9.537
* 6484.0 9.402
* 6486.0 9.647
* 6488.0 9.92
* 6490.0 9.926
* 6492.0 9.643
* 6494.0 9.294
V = 10.2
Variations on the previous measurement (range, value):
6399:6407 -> 10.1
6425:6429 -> 10.3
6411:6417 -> 9.88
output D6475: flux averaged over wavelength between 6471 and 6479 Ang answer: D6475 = 10.1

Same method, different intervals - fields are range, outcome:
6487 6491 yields 9.92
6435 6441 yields 10.1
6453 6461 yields 9.76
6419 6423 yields 9.99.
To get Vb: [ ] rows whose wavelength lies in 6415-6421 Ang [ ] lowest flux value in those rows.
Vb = 9.773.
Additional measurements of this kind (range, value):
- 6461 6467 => 9.562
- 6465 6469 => 10.05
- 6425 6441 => 9.91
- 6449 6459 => 9.589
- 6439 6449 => 9.727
